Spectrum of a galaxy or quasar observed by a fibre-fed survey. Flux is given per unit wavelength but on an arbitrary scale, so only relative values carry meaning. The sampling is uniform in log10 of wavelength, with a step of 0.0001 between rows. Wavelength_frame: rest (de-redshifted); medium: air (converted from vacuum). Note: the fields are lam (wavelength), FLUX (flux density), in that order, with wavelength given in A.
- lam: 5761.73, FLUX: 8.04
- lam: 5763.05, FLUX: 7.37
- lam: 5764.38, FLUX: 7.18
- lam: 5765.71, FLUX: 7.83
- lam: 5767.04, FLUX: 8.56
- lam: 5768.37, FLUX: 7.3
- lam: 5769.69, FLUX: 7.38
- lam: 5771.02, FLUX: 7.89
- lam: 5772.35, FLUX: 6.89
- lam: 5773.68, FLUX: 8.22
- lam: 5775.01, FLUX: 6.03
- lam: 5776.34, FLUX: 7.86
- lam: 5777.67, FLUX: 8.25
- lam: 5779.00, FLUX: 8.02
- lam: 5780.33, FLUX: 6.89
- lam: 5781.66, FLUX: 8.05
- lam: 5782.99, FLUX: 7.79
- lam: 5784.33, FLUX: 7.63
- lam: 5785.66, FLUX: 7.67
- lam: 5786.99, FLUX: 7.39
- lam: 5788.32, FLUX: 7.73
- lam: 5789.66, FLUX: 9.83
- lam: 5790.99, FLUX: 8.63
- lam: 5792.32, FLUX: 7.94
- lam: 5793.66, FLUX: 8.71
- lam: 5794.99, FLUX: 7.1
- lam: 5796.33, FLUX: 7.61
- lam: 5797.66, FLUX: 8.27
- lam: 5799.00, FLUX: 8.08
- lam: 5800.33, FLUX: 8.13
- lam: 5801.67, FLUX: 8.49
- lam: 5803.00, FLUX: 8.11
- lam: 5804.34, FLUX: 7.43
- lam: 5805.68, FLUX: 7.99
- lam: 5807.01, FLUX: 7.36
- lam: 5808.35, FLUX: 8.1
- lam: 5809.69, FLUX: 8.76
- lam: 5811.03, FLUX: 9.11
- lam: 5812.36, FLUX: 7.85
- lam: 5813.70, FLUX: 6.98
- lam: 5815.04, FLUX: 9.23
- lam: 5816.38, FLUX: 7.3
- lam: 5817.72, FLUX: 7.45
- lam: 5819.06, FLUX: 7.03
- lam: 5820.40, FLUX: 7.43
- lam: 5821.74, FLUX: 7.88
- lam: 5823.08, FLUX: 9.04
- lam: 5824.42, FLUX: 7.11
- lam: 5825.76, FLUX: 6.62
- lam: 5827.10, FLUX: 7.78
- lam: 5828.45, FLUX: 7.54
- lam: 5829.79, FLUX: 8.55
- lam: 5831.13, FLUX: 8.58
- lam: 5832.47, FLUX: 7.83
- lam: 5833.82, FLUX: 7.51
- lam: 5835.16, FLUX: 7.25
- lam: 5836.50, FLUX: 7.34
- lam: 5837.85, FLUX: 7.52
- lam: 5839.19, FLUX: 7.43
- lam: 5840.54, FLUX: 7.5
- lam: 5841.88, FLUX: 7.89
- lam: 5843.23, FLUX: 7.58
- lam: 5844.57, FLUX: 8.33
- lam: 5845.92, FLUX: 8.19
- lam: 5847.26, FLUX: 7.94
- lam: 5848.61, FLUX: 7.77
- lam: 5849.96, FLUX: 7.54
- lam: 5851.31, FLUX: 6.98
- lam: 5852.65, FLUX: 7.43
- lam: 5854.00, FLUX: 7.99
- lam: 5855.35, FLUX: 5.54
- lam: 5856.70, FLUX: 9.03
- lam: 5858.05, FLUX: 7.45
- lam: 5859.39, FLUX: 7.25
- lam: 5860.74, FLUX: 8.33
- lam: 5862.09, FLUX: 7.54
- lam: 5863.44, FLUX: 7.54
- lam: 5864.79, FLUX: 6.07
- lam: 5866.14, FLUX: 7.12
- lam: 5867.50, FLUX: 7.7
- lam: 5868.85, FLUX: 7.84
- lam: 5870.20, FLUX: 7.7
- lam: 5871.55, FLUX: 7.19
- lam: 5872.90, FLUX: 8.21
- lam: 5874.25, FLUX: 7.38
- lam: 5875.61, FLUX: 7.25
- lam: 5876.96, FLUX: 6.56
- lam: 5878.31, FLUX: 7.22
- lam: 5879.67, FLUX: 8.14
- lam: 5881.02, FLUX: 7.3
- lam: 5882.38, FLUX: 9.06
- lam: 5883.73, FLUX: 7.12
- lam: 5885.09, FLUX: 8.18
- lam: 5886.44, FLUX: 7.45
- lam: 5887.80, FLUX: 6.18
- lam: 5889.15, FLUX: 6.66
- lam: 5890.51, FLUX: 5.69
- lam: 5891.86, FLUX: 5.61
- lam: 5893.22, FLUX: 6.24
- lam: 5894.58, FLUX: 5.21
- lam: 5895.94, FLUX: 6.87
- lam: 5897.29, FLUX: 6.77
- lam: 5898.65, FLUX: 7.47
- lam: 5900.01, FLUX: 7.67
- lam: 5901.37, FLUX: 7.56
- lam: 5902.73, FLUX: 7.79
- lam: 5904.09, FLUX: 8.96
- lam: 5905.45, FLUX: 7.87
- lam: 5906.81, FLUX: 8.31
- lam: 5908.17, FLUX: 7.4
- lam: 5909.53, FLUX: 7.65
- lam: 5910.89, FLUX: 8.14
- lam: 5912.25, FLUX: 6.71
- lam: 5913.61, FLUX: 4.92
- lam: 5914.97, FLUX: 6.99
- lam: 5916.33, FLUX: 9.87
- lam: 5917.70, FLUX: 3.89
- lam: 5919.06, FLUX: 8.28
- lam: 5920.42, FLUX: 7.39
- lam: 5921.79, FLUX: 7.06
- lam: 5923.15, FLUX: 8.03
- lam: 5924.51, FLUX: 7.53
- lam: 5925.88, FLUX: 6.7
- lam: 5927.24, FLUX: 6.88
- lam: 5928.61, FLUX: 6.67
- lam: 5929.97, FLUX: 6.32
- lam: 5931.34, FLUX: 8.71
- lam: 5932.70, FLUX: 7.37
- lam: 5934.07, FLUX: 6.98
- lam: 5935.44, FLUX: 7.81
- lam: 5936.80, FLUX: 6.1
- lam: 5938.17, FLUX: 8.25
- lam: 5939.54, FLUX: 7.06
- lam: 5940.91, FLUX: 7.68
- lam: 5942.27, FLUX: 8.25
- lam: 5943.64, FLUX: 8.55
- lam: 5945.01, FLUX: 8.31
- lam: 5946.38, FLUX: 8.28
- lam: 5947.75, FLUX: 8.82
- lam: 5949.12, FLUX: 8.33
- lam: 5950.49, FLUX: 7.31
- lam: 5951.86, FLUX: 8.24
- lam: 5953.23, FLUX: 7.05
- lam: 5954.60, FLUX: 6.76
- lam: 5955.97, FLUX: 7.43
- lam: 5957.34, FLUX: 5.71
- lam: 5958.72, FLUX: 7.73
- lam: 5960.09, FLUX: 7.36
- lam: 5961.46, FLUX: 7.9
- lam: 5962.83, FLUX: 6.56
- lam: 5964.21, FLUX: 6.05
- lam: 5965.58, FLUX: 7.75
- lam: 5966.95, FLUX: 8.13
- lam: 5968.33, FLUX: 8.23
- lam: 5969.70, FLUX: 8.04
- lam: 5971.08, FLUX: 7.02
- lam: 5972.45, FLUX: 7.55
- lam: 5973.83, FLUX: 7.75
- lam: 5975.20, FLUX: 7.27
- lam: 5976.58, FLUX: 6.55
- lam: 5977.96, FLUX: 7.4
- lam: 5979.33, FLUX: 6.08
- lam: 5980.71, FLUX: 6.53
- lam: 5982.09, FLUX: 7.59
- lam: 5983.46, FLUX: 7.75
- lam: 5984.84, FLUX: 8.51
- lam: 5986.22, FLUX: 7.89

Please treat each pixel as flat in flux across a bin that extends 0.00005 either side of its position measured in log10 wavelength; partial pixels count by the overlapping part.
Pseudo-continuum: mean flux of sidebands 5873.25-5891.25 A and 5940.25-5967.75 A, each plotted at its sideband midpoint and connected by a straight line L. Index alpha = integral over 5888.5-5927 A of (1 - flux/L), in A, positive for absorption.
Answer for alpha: 1.42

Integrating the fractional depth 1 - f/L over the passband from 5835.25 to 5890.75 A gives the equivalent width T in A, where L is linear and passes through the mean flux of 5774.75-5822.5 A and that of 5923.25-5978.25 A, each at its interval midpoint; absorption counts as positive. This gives 1.8 A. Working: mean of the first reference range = 7.91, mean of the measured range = 7.48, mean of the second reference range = 7.47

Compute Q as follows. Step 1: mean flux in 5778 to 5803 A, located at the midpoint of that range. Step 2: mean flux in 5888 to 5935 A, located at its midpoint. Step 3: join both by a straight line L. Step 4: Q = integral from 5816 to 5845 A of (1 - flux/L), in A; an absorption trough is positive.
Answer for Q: 0.2 A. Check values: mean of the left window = 8.01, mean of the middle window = 7.66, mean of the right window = 7.12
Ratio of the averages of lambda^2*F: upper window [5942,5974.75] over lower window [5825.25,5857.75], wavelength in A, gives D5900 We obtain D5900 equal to 1.0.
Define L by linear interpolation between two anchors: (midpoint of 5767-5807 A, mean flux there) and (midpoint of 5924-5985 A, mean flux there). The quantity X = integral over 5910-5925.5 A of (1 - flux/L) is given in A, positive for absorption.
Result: 0.7 A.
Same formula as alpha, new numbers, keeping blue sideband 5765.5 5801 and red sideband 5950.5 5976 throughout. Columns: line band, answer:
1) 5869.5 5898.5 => 2.0 A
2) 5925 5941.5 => 0.5 A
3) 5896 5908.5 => -0.3 A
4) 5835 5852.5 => 0.1 A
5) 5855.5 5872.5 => 0.3 A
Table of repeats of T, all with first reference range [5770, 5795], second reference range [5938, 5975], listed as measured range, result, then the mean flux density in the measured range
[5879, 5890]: 0.32 A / 7.48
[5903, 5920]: 0.56 A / 7.43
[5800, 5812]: -0.55 A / 8.16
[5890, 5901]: 1.73 A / 6.48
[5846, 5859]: 0.34 A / 7.55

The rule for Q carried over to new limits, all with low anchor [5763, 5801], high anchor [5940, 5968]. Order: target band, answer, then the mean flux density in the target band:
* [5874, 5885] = 0.2 A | 7.54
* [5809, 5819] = -0.3 A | 8.03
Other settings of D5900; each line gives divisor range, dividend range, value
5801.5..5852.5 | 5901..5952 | 1.00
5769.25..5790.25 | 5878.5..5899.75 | 0.94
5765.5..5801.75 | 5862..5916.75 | 0.96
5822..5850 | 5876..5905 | 0.94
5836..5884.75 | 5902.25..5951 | 1.02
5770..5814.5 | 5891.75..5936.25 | 0.95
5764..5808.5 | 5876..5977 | 0.98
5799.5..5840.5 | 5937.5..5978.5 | 1.02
